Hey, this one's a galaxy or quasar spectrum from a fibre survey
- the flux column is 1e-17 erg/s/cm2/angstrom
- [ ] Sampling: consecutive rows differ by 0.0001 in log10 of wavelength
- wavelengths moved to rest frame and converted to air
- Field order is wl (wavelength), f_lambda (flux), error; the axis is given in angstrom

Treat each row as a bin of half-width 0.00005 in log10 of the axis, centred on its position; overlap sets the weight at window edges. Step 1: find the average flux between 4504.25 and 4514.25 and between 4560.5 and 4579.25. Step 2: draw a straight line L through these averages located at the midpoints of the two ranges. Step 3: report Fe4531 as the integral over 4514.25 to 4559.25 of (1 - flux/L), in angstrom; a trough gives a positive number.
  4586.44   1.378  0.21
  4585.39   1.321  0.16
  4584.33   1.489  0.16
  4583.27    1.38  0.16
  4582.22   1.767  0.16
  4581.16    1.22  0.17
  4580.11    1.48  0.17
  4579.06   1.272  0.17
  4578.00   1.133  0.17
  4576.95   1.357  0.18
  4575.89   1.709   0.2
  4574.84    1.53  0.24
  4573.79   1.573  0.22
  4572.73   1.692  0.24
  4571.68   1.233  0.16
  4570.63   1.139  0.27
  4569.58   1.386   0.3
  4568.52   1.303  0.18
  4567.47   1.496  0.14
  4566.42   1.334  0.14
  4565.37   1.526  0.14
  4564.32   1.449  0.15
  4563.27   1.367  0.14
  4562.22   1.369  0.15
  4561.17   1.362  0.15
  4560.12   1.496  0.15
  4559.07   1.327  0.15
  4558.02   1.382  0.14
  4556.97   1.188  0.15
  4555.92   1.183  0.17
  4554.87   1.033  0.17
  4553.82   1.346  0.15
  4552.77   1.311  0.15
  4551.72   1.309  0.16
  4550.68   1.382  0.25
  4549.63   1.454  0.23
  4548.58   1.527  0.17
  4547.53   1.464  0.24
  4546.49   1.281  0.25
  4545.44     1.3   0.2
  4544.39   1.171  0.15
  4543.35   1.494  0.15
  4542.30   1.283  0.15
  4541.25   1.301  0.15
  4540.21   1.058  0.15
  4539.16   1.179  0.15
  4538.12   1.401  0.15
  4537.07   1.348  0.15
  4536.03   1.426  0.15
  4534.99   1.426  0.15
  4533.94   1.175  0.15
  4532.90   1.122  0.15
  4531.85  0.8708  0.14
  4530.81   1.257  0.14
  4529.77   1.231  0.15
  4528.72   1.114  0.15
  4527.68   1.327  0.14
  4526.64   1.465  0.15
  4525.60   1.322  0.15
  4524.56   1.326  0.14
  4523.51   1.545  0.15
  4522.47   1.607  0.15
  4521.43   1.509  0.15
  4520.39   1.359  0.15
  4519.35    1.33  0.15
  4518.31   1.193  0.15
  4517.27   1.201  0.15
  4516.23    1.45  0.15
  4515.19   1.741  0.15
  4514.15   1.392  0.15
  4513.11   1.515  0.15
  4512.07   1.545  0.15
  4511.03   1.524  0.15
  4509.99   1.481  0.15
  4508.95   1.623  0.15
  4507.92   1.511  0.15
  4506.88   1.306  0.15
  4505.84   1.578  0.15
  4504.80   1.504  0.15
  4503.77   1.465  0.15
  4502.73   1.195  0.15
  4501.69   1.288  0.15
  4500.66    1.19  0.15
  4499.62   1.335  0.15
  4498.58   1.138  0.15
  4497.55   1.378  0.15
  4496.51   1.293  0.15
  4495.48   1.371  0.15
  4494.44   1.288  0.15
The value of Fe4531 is 4.3 angstrom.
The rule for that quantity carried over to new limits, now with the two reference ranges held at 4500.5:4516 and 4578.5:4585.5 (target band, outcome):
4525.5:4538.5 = 1.66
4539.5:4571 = 2.25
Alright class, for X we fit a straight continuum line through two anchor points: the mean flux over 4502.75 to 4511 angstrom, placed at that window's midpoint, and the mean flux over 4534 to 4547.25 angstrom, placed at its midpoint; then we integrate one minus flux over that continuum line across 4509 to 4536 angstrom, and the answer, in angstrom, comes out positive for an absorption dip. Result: 0.6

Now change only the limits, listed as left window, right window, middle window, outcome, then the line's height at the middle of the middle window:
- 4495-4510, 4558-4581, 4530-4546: 1.6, 1.39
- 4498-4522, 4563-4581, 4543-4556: 0.7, 1.41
